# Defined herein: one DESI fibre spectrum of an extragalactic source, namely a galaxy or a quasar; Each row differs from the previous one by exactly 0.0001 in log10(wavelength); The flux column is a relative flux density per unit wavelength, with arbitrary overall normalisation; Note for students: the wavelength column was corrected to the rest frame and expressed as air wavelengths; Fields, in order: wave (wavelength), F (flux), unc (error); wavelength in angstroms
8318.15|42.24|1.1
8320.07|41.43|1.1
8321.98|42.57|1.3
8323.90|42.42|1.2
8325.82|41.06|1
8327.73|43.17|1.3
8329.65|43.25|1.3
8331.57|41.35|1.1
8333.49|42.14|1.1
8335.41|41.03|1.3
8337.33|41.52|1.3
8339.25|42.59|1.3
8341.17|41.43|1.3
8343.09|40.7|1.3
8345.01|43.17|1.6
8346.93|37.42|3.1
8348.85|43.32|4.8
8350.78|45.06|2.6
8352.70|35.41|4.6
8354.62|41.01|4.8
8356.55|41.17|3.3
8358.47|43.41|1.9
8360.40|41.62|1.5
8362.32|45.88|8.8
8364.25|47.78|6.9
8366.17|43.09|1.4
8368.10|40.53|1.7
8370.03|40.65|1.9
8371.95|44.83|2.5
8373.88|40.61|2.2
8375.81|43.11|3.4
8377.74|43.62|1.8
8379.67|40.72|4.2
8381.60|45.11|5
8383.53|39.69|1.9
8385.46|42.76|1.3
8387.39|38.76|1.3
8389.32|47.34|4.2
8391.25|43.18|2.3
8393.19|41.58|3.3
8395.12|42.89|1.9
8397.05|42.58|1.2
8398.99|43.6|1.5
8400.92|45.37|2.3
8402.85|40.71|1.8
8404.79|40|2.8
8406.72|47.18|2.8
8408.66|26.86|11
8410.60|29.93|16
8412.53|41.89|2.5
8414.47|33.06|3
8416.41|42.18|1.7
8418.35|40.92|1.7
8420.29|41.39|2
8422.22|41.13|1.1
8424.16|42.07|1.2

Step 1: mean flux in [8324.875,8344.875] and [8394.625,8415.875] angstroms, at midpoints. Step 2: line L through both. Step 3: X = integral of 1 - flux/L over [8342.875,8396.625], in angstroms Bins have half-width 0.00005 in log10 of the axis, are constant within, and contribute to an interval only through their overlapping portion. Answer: -2.20 angstroms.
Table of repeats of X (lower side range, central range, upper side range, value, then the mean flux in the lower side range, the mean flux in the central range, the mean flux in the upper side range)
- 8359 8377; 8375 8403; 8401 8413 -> -1.6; 43.1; 42.8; 38.2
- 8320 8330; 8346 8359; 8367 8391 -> 0.4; 42.4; 40.9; 42.3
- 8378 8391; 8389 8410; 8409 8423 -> -0.6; 42.5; 41.5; 38.1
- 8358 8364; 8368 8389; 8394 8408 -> 0.7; 44.1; 42.1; 42.8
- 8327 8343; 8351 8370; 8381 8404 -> 0.0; 42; 42.2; 42.7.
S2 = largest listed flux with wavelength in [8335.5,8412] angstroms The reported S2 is 47.78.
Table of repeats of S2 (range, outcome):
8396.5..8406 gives 45.37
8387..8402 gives 47.34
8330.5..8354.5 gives 45.06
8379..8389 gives 45.11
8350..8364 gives 45.88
